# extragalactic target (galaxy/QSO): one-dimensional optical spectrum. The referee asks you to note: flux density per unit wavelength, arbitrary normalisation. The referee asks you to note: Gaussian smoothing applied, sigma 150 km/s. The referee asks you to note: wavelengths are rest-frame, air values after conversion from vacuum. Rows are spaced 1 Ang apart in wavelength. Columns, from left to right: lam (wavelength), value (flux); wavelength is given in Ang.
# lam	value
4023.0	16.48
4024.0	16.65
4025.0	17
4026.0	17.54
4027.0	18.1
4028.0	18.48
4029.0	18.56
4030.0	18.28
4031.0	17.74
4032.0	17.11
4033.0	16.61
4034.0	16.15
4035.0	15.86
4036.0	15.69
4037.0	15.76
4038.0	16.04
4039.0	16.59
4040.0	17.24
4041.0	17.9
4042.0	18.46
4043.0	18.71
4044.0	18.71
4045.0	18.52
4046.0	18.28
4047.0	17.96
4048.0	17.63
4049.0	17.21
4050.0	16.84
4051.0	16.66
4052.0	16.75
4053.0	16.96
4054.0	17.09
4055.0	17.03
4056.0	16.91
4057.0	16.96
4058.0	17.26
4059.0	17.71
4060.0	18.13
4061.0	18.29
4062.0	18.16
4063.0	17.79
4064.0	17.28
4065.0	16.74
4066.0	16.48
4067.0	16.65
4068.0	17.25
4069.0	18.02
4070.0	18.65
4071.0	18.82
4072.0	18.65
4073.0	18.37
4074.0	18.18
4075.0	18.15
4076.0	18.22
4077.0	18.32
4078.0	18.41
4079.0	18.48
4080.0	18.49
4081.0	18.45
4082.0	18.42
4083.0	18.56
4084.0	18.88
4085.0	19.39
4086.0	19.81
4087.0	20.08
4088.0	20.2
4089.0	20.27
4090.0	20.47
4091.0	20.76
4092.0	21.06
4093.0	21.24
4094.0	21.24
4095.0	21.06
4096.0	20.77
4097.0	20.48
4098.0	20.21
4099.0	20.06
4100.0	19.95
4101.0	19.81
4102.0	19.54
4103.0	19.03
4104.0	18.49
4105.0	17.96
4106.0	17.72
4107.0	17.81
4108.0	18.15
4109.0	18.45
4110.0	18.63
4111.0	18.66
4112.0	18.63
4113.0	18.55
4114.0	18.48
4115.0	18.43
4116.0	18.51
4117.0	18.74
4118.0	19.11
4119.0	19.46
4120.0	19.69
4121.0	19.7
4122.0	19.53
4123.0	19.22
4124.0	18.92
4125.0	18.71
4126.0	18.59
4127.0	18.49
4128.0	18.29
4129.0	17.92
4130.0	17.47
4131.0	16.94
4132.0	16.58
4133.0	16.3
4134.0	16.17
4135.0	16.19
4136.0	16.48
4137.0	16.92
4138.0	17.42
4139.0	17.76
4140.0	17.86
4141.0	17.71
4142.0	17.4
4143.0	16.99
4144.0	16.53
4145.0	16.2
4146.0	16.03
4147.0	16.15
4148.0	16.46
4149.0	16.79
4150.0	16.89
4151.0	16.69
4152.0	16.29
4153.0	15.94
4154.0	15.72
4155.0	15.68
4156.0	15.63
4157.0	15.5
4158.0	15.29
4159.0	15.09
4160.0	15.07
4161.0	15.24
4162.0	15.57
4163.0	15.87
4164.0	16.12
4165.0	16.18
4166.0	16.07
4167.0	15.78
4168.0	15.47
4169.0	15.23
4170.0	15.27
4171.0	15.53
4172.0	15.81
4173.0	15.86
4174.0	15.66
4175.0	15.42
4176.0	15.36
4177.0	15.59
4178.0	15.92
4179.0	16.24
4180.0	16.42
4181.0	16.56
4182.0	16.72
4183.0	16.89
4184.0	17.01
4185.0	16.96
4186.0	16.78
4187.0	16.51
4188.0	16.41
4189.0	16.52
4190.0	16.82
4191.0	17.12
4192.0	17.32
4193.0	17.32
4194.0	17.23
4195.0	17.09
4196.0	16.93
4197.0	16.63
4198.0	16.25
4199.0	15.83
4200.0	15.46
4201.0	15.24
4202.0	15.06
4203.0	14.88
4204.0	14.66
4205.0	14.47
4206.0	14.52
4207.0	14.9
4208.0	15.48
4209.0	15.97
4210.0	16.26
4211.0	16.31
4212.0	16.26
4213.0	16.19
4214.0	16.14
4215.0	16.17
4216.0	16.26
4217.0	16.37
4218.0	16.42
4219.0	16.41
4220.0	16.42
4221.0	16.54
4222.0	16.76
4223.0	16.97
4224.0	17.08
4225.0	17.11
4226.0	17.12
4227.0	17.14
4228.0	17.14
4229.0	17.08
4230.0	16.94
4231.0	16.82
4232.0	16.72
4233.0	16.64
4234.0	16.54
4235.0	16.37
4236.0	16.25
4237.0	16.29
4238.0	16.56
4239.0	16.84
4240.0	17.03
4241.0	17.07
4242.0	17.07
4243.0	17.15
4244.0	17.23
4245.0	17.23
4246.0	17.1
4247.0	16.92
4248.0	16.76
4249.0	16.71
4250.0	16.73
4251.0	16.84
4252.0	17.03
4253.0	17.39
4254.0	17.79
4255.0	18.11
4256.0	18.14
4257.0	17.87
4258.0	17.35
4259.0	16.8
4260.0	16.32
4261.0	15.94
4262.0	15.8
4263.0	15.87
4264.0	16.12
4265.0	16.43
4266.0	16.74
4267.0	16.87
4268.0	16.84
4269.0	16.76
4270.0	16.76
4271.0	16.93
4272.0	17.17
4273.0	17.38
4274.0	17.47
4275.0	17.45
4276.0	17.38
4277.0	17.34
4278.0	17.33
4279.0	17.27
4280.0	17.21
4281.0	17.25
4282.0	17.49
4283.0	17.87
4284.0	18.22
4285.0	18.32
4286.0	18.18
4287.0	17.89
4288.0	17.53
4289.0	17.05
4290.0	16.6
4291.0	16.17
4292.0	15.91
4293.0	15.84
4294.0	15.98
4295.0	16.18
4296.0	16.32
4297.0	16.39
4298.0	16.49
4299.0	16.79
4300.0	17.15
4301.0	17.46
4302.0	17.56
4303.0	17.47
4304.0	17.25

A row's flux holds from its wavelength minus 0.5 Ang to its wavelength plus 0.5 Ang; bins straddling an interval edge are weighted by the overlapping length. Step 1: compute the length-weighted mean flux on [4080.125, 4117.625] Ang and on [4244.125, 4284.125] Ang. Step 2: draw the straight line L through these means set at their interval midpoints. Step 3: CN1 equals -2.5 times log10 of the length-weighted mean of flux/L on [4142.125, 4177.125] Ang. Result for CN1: 0.17 mag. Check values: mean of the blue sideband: 19.4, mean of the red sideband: 17.1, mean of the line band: 15.9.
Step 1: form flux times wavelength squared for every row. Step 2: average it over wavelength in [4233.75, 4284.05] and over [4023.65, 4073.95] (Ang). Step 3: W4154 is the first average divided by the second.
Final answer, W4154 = 1.08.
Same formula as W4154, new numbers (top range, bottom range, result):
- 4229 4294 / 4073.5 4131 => 0.96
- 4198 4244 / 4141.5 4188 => 1.04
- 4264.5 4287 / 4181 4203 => 1.09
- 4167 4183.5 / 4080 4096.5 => 0.83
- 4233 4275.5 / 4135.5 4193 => 1.08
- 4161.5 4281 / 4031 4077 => 1.03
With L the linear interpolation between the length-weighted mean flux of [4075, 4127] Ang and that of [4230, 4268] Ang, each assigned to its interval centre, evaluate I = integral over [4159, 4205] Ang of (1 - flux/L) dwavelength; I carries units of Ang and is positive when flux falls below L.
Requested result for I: 4.8 Ang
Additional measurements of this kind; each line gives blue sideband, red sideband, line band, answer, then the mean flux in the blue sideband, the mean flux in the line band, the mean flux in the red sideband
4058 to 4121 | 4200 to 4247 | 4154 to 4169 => 1.6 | 18.9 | 15.6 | 16.4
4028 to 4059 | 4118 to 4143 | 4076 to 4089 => -1.0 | 17.3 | 19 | 17.9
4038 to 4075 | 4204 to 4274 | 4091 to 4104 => -2.2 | 17.6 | 20.3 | 16.7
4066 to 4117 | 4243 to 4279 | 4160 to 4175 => 2.0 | 19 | 15.7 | 17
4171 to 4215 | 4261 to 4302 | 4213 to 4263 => -0.9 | 16.1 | 16.8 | 16.9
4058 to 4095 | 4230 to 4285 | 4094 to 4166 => 2.2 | 18.7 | 17.7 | 17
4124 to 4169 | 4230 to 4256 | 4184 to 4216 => 1.2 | 16.6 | 16.1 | 17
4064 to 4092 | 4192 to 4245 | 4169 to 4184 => 1.0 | 18.7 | 16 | 16.4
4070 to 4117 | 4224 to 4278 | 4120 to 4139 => 0.9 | 19.2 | 17.8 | 16.9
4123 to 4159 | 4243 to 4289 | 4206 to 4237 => 1.1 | 16.9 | 16.5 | 17.2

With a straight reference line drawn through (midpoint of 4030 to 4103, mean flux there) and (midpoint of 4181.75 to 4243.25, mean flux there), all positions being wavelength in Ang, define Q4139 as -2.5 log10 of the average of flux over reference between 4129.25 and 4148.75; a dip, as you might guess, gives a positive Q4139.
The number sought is 0.03 mag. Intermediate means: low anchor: 18.3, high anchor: 16.4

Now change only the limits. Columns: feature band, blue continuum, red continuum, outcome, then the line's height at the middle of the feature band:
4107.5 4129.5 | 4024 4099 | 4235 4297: -0.05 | 17.8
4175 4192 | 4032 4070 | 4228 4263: 0.04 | 17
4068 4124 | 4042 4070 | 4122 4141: -0.09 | 17.6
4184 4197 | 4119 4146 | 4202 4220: -0.04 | 16.3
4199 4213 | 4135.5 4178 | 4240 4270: 0.08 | 16.5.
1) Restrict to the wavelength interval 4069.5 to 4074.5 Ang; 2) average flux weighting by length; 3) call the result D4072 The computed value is 18.5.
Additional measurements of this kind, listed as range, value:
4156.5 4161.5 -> 15.2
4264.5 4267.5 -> 16.7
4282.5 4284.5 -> 18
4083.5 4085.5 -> 19.1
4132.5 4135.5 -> 16.2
